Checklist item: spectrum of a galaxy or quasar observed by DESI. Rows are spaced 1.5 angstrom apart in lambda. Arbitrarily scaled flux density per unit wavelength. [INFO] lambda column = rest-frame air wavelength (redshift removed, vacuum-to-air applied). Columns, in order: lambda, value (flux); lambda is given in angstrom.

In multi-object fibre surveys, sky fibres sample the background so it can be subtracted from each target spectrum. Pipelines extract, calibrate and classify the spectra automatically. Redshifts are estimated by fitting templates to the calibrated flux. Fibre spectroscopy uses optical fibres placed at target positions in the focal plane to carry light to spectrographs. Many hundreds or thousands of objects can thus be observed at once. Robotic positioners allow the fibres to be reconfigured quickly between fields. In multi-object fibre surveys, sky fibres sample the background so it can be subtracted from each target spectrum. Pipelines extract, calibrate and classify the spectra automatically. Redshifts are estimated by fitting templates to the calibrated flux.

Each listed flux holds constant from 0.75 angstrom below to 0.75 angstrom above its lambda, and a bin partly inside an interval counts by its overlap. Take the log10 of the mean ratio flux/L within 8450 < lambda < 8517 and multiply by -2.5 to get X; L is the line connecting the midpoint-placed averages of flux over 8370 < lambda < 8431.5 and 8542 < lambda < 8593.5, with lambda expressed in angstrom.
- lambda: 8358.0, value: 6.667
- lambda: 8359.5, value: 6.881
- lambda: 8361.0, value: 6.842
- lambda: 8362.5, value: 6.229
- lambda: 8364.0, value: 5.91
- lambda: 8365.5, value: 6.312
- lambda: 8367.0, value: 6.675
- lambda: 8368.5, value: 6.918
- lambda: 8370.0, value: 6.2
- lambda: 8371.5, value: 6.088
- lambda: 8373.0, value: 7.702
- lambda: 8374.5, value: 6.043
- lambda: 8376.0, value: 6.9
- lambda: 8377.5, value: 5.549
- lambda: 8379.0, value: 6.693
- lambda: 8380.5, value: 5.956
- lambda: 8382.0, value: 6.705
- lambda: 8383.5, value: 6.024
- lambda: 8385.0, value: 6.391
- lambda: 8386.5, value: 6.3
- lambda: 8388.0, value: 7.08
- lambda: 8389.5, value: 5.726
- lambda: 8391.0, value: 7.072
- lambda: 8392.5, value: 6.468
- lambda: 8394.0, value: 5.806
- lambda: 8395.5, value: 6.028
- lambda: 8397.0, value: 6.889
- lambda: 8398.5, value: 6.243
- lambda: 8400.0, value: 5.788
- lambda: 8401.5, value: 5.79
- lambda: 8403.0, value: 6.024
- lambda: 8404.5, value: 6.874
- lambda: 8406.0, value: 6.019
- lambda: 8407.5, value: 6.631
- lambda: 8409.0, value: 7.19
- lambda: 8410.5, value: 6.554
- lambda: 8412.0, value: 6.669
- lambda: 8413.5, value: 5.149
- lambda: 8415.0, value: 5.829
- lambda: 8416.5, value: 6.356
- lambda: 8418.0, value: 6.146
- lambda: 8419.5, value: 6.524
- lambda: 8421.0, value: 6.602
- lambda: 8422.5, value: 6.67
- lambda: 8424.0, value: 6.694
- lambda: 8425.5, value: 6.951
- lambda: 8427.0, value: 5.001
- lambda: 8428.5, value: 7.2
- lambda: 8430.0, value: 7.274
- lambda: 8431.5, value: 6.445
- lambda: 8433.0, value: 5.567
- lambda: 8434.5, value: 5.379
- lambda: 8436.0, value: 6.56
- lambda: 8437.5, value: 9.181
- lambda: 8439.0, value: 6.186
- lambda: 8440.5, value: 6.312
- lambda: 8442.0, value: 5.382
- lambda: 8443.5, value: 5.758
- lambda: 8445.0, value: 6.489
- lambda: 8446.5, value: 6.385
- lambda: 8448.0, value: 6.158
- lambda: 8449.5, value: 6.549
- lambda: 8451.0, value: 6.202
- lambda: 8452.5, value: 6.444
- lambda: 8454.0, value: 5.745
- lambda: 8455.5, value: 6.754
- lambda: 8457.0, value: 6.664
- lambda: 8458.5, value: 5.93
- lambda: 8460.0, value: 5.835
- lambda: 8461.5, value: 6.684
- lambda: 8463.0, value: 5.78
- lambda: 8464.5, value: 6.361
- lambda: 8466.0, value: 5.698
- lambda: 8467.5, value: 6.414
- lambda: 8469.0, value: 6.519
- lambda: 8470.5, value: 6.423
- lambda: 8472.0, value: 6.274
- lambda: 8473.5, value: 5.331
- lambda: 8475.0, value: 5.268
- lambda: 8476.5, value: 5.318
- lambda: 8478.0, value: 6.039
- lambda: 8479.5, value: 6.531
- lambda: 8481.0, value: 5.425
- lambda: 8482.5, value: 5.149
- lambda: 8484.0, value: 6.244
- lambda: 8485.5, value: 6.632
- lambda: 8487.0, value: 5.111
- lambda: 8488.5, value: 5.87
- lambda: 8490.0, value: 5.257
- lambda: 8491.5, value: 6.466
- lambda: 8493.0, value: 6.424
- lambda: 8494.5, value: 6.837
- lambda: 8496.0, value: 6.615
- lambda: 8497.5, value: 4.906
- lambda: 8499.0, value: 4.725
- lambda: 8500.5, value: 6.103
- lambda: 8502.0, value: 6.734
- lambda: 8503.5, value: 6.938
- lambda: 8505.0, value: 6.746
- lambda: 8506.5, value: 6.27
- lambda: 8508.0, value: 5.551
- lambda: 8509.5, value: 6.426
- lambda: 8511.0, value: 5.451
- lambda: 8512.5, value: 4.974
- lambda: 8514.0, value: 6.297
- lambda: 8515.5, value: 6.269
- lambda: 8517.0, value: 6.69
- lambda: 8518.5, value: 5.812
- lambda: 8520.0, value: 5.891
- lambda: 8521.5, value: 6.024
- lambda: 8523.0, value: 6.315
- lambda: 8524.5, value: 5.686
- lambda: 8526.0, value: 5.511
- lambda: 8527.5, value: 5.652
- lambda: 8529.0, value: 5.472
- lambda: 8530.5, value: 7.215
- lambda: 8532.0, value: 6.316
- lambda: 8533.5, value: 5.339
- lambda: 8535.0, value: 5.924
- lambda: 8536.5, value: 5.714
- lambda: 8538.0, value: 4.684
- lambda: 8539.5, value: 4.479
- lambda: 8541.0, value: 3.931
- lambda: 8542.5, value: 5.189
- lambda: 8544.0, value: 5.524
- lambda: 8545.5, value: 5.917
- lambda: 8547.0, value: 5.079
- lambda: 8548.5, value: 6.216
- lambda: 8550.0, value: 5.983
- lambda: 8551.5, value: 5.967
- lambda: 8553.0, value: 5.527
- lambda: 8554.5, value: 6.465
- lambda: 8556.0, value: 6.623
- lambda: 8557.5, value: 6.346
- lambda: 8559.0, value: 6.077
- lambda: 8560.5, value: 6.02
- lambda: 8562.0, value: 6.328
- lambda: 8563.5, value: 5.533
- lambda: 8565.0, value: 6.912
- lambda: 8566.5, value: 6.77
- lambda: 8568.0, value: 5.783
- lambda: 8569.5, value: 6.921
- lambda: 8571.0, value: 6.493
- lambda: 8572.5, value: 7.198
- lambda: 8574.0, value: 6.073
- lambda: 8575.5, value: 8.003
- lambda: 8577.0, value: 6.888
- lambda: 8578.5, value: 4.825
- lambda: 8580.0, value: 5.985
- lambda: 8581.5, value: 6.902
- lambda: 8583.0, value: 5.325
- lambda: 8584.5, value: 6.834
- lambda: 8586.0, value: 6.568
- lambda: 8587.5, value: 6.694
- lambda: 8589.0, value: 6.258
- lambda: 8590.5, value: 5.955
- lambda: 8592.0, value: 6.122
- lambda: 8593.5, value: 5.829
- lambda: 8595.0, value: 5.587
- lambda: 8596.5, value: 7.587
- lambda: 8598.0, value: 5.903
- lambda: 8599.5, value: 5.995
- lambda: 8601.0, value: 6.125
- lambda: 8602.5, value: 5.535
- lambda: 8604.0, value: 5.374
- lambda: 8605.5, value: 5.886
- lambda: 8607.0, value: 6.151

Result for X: 0.045 mag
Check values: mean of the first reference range 6.39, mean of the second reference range 6.21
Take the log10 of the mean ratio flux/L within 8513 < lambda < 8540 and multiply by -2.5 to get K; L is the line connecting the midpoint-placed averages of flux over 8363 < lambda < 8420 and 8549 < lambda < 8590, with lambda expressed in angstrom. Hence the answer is 0.09 mag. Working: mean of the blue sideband 6.35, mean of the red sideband 6.34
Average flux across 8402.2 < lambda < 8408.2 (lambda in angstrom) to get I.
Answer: 6.38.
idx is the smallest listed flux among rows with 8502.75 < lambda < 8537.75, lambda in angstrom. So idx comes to 4.974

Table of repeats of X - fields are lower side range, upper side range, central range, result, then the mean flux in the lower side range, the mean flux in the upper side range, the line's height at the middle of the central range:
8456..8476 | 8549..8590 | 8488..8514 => 0.026 mag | 6.09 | 6.34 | 6.17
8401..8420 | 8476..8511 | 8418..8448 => -0.038 mag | 6.29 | 6.01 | 6.21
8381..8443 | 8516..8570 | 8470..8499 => 0.043 mag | 6.38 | 5.88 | 6.1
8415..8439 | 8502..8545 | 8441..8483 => 0.038 mag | 6.53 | 5.81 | 6.27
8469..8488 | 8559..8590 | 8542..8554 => 0.099 mag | 5.84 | 6.4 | 6.25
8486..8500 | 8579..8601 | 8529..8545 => 0.107 mag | 5.82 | 6.23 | 6.01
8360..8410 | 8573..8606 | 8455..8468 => 0.018 mag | 6.4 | 6.2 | 6.33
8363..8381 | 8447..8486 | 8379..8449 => -0.016 mag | 6.42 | 6.09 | 6.27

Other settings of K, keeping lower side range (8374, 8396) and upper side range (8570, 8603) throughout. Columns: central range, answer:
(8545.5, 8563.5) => 0.050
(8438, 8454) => 0.019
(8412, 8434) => 0.001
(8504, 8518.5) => 0.042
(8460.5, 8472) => 0.010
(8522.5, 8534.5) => 0.069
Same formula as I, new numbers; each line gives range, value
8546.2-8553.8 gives 5.76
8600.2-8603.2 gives 5.84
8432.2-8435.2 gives 5.49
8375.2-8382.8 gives 6.36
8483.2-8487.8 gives 5.99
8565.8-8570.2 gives 6.48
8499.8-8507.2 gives 6.56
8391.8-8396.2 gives 6.1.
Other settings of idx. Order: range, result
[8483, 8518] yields 4.725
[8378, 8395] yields 5.726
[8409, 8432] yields 5.001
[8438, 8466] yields 5.382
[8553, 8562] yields 5.527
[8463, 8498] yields 4.906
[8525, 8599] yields 3.931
